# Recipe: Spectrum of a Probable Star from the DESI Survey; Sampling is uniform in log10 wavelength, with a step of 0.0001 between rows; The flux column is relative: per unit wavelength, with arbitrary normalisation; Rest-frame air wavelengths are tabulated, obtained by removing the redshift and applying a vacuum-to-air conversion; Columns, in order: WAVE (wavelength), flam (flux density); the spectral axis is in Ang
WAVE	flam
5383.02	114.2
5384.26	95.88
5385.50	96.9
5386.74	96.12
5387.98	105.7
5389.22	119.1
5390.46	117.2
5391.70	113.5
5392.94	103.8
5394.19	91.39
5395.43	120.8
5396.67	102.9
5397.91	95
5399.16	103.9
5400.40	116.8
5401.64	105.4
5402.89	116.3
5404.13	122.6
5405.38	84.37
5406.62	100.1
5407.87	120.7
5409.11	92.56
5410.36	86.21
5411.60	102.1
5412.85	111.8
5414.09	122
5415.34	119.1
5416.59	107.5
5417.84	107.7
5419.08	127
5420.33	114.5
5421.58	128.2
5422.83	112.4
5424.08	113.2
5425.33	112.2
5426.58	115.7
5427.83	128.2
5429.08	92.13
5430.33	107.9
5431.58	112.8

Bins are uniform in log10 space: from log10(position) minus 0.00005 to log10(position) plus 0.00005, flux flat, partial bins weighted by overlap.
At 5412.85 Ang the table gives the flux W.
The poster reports 111.8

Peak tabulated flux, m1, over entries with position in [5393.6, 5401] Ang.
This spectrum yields 120.8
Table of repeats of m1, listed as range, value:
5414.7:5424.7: 128.2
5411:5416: 122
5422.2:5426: 113.2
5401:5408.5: 122.6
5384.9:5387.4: 96.9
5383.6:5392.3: 119.1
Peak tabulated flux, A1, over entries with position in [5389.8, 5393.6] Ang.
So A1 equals 117.2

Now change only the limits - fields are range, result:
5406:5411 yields 120.7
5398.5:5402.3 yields 116.8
